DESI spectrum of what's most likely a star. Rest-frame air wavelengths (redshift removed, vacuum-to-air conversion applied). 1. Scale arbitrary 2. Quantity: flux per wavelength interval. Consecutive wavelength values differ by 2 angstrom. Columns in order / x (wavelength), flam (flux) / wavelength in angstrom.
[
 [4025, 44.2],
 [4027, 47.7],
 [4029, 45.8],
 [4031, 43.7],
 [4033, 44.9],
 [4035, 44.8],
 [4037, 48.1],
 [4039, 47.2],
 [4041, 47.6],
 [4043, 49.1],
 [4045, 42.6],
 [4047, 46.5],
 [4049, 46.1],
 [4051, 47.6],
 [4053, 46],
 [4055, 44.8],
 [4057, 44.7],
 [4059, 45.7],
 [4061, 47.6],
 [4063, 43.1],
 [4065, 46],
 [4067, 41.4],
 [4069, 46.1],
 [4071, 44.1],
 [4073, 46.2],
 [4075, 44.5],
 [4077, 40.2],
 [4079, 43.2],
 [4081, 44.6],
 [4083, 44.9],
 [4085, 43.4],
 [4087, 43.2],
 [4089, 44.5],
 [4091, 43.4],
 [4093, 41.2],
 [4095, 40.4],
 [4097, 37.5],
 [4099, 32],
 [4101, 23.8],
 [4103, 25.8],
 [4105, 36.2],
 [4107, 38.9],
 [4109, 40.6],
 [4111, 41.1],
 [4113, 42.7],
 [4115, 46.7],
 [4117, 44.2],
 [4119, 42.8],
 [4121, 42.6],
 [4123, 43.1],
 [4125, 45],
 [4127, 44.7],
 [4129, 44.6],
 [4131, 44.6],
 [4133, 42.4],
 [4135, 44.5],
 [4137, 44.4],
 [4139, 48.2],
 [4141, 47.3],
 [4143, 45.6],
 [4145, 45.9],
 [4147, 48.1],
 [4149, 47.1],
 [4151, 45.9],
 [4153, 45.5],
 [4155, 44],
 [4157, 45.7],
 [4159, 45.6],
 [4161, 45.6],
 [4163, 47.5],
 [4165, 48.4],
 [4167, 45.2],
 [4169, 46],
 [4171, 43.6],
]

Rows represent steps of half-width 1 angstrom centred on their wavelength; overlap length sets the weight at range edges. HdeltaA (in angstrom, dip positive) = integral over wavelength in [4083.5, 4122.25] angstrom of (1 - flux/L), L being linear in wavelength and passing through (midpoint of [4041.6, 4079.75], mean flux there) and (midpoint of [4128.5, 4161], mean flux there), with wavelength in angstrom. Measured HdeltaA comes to 4.9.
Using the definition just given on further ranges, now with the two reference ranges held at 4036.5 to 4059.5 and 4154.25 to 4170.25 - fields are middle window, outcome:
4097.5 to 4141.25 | 4.8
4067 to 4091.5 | 1.2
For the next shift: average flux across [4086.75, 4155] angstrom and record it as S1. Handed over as 42.2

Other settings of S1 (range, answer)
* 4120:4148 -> 45.1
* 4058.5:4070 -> 45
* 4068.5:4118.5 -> 40.7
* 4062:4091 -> 43.9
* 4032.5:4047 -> 46.4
